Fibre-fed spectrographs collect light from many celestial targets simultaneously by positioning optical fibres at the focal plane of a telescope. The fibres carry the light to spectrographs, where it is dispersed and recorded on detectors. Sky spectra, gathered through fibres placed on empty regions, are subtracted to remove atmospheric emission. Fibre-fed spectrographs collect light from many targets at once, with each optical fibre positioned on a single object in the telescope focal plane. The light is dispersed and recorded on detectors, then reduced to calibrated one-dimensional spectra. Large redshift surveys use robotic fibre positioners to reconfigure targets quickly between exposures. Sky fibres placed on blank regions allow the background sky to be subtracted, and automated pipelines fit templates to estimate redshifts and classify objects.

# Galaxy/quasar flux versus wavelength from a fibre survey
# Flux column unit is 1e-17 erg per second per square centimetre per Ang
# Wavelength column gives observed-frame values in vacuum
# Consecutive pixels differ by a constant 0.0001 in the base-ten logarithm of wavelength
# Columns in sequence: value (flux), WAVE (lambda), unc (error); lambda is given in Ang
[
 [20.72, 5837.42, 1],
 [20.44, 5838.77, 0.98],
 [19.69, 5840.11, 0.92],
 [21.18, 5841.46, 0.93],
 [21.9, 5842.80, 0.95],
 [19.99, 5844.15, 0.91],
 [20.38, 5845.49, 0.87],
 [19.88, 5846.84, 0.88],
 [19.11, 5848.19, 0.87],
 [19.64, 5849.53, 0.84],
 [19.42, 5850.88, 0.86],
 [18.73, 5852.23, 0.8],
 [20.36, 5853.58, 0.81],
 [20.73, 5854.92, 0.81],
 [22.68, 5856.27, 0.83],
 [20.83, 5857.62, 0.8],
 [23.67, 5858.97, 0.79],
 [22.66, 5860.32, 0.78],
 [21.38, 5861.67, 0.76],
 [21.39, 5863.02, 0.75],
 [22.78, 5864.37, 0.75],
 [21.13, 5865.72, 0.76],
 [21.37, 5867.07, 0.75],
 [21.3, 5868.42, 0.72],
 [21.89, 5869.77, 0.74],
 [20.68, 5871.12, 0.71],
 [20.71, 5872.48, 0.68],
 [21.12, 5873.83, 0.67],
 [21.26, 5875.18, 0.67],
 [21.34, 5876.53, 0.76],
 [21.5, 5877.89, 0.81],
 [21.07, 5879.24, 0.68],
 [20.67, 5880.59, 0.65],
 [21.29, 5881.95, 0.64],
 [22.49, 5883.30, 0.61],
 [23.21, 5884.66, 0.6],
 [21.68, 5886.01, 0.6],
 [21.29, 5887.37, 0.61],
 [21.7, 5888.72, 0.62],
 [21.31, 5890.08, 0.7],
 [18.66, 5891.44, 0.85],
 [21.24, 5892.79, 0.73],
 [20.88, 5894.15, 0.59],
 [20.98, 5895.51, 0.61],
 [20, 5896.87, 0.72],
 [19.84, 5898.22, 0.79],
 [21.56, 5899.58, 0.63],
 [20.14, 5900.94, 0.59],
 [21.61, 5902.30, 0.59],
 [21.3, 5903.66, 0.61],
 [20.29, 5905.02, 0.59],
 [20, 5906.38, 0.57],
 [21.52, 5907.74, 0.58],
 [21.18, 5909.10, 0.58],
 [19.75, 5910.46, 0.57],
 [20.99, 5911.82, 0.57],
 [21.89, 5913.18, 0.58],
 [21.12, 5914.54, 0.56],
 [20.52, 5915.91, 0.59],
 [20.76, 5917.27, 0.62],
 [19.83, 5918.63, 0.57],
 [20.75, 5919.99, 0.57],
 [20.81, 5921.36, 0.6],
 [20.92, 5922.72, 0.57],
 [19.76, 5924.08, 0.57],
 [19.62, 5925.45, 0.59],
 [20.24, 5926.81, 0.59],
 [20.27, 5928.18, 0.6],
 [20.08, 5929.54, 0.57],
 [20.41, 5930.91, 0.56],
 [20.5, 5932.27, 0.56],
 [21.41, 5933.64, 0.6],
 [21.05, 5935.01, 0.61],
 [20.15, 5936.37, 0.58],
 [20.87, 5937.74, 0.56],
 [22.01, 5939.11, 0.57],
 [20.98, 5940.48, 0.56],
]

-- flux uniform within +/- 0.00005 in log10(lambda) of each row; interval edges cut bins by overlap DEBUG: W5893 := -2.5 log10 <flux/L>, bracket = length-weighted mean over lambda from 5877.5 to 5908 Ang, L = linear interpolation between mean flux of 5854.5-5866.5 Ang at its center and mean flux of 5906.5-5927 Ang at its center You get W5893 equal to 0.01 mag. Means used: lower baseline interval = 21.9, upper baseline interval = 20.6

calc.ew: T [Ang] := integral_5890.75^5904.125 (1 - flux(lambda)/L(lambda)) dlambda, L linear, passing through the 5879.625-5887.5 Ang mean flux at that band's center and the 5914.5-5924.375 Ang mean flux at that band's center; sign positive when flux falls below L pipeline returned 0.4 Ang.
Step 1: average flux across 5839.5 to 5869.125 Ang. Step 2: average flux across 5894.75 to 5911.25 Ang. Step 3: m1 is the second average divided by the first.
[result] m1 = 0.99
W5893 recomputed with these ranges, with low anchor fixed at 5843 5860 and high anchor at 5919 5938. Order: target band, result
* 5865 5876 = -0.036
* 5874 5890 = -0.055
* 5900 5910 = -0.019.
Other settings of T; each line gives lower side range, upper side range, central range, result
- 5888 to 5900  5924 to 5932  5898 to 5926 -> -0.4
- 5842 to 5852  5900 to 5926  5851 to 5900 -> -2.3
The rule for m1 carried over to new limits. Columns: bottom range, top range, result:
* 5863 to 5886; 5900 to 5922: 0.97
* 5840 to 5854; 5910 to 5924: 1.03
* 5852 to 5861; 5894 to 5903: 0.96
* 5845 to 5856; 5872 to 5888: 1.08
